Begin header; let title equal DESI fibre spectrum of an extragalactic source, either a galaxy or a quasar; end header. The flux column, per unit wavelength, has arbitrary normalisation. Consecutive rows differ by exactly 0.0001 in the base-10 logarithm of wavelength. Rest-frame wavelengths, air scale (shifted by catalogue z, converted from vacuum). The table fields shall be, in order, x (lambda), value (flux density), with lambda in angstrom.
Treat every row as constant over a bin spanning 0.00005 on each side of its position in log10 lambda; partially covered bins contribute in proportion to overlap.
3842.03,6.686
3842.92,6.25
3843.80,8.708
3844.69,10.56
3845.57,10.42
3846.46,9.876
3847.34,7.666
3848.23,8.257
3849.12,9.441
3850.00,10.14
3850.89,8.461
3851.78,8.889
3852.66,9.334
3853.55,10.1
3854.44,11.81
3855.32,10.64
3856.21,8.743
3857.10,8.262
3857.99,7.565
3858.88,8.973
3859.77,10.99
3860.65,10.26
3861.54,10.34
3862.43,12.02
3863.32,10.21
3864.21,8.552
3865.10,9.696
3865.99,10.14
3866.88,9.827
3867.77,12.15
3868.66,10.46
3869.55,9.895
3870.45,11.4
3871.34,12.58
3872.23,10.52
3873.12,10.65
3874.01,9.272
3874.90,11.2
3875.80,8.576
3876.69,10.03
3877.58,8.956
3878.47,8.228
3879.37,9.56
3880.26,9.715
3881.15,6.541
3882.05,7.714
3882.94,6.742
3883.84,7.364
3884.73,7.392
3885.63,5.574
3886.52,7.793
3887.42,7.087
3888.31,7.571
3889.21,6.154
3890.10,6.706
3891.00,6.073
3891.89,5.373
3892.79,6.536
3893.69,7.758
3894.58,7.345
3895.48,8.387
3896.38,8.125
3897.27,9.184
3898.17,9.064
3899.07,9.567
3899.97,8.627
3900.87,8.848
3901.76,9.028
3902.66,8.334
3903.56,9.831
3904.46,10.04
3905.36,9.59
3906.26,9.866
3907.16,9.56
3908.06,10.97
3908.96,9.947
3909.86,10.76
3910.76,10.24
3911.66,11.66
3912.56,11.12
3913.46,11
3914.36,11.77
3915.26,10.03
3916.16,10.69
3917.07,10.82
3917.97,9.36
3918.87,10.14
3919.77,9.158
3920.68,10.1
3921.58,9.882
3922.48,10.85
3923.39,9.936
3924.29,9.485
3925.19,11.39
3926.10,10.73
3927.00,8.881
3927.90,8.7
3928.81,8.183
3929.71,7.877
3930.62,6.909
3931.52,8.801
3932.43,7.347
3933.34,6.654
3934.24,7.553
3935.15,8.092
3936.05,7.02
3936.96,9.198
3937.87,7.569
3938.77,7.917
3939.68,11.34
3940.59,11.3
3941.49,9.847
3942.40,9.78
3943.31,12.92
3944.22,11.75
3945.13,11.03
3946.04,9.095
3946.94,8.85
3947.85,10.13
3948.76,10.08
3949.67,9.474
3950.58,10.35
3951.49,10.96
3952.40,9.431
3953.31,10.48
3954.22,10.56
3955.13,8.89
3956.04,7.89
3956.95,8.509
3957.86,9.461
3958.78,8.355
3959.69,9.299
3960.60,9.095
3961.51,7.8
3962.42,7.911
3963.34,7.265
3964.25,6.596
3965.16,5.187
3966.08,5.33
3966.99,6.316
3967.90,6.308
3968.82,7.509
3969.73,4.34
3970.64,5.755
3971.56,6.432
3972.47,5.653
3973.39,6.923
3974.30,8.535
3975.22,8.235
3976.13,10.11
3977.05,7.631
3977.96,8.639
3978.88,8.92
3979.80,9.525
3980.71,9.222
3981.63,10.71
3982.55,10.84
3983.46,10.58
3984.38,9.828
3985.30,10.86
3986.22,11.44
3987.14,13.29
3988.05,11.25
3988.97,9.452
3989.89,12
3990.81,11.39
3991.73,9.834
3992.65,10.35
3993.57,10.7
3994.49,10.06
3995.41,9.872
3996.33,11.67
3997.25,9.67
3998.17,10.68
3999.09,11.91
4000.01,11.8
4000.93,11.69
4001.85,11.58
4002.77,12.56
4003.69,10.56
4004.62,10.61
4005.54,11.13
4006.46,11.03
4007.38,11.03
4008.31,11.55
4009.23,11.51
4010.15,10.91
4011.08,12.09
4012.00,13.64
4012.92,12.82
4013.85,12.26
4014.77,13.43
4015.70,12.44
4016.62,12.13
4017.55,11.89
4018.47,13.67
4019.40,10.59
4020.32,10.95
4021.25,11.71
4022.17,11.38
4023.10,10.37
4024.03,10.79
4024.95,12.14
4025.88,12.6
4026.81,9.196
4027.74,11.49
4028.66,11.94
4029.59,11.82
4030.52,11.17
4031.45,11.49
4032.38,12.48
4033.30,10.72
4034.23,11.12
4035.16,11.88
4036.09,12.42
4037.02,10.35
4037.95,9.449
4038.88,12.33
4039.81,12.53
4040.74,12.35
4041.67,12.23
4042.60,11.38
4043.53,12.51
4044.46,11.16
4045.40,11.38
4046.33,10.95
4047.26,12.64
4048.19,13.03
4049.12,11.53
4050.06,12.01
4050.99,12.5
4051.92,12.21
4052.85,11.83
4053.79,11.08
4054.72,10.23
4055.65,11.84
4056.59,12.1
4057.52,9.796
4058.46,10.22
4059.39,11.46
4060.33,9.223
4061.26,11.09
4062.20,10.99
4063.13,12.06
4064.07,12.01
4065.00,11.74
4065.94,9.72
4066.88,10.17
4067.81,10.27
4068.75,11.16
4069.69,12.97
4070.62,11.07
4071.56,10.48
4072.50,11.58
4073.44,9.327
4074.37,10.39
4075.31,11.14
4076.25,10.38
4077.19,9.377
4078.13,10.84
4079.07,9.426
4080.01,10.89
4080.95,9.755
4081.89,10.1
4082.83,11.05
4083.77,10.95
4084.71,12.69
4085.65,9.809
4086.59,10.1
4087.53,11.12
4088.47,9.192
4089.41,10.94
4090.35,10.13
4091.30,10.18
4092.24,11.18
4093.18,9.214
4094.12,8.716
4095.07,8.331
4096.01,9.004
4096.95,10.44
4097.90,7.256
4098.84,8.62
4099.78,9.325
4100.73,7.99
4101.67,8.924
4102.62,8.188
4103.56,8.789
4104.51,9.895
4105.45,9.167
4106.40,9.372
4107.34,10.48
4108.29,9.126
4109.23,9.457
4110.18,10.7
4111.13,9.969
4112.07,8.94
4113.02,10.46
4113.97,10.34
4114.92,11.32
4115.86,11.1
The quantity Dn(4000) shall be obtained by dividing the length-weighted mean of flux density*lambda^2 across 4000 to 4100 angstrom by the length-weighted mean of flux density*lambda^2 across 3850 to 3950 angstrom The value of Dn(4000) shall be 1.29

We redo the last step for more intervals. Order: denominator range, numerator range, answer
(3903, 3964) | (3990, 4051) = 1.26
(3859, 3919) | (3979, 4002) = 1.22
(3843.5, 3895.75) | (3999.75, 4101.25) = 1.35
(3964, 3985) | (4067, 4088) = 1.43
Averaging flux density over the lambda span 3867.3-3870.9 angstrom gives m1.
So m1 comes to 11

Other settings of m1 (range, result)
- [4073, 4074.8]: 9.9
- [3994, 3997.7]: 10.3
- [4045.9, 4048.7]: 12.2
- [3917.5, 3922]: 9.74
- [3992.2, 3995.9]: 10.3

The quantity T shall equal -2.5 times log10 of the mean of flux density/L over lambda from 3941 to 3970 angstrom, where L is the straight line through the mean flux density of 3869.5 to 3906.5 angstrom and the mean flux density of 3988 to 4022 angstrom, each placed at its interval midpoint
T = 0.15 mag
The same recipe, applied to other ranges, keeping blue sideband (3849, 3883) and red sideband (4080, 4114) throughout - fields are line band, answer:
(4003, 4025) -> -0.199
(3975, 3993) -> -0.054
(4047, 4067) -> -0.167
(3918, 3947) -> 0.047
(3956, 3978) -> 0.302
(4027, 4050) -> -0.196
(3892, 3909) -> 0.100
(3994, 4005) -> -0.138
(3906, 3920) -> -0.079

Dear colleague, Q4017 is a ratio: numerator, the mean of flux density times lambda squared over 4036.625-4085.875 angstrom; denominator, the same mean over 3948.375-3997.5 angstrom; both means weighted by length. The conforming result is 1.3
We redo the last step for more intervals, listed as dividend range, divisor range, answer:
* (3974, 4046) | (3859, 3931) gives 1.27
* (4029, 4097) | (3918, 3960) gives 1.24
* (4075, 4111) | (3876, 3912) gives 1.28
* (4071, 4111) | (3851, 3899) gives 1.23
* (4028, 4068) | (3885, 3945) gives 1.34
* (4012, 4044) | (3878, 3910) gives 1.53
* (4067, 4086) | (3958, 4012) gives 1.17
